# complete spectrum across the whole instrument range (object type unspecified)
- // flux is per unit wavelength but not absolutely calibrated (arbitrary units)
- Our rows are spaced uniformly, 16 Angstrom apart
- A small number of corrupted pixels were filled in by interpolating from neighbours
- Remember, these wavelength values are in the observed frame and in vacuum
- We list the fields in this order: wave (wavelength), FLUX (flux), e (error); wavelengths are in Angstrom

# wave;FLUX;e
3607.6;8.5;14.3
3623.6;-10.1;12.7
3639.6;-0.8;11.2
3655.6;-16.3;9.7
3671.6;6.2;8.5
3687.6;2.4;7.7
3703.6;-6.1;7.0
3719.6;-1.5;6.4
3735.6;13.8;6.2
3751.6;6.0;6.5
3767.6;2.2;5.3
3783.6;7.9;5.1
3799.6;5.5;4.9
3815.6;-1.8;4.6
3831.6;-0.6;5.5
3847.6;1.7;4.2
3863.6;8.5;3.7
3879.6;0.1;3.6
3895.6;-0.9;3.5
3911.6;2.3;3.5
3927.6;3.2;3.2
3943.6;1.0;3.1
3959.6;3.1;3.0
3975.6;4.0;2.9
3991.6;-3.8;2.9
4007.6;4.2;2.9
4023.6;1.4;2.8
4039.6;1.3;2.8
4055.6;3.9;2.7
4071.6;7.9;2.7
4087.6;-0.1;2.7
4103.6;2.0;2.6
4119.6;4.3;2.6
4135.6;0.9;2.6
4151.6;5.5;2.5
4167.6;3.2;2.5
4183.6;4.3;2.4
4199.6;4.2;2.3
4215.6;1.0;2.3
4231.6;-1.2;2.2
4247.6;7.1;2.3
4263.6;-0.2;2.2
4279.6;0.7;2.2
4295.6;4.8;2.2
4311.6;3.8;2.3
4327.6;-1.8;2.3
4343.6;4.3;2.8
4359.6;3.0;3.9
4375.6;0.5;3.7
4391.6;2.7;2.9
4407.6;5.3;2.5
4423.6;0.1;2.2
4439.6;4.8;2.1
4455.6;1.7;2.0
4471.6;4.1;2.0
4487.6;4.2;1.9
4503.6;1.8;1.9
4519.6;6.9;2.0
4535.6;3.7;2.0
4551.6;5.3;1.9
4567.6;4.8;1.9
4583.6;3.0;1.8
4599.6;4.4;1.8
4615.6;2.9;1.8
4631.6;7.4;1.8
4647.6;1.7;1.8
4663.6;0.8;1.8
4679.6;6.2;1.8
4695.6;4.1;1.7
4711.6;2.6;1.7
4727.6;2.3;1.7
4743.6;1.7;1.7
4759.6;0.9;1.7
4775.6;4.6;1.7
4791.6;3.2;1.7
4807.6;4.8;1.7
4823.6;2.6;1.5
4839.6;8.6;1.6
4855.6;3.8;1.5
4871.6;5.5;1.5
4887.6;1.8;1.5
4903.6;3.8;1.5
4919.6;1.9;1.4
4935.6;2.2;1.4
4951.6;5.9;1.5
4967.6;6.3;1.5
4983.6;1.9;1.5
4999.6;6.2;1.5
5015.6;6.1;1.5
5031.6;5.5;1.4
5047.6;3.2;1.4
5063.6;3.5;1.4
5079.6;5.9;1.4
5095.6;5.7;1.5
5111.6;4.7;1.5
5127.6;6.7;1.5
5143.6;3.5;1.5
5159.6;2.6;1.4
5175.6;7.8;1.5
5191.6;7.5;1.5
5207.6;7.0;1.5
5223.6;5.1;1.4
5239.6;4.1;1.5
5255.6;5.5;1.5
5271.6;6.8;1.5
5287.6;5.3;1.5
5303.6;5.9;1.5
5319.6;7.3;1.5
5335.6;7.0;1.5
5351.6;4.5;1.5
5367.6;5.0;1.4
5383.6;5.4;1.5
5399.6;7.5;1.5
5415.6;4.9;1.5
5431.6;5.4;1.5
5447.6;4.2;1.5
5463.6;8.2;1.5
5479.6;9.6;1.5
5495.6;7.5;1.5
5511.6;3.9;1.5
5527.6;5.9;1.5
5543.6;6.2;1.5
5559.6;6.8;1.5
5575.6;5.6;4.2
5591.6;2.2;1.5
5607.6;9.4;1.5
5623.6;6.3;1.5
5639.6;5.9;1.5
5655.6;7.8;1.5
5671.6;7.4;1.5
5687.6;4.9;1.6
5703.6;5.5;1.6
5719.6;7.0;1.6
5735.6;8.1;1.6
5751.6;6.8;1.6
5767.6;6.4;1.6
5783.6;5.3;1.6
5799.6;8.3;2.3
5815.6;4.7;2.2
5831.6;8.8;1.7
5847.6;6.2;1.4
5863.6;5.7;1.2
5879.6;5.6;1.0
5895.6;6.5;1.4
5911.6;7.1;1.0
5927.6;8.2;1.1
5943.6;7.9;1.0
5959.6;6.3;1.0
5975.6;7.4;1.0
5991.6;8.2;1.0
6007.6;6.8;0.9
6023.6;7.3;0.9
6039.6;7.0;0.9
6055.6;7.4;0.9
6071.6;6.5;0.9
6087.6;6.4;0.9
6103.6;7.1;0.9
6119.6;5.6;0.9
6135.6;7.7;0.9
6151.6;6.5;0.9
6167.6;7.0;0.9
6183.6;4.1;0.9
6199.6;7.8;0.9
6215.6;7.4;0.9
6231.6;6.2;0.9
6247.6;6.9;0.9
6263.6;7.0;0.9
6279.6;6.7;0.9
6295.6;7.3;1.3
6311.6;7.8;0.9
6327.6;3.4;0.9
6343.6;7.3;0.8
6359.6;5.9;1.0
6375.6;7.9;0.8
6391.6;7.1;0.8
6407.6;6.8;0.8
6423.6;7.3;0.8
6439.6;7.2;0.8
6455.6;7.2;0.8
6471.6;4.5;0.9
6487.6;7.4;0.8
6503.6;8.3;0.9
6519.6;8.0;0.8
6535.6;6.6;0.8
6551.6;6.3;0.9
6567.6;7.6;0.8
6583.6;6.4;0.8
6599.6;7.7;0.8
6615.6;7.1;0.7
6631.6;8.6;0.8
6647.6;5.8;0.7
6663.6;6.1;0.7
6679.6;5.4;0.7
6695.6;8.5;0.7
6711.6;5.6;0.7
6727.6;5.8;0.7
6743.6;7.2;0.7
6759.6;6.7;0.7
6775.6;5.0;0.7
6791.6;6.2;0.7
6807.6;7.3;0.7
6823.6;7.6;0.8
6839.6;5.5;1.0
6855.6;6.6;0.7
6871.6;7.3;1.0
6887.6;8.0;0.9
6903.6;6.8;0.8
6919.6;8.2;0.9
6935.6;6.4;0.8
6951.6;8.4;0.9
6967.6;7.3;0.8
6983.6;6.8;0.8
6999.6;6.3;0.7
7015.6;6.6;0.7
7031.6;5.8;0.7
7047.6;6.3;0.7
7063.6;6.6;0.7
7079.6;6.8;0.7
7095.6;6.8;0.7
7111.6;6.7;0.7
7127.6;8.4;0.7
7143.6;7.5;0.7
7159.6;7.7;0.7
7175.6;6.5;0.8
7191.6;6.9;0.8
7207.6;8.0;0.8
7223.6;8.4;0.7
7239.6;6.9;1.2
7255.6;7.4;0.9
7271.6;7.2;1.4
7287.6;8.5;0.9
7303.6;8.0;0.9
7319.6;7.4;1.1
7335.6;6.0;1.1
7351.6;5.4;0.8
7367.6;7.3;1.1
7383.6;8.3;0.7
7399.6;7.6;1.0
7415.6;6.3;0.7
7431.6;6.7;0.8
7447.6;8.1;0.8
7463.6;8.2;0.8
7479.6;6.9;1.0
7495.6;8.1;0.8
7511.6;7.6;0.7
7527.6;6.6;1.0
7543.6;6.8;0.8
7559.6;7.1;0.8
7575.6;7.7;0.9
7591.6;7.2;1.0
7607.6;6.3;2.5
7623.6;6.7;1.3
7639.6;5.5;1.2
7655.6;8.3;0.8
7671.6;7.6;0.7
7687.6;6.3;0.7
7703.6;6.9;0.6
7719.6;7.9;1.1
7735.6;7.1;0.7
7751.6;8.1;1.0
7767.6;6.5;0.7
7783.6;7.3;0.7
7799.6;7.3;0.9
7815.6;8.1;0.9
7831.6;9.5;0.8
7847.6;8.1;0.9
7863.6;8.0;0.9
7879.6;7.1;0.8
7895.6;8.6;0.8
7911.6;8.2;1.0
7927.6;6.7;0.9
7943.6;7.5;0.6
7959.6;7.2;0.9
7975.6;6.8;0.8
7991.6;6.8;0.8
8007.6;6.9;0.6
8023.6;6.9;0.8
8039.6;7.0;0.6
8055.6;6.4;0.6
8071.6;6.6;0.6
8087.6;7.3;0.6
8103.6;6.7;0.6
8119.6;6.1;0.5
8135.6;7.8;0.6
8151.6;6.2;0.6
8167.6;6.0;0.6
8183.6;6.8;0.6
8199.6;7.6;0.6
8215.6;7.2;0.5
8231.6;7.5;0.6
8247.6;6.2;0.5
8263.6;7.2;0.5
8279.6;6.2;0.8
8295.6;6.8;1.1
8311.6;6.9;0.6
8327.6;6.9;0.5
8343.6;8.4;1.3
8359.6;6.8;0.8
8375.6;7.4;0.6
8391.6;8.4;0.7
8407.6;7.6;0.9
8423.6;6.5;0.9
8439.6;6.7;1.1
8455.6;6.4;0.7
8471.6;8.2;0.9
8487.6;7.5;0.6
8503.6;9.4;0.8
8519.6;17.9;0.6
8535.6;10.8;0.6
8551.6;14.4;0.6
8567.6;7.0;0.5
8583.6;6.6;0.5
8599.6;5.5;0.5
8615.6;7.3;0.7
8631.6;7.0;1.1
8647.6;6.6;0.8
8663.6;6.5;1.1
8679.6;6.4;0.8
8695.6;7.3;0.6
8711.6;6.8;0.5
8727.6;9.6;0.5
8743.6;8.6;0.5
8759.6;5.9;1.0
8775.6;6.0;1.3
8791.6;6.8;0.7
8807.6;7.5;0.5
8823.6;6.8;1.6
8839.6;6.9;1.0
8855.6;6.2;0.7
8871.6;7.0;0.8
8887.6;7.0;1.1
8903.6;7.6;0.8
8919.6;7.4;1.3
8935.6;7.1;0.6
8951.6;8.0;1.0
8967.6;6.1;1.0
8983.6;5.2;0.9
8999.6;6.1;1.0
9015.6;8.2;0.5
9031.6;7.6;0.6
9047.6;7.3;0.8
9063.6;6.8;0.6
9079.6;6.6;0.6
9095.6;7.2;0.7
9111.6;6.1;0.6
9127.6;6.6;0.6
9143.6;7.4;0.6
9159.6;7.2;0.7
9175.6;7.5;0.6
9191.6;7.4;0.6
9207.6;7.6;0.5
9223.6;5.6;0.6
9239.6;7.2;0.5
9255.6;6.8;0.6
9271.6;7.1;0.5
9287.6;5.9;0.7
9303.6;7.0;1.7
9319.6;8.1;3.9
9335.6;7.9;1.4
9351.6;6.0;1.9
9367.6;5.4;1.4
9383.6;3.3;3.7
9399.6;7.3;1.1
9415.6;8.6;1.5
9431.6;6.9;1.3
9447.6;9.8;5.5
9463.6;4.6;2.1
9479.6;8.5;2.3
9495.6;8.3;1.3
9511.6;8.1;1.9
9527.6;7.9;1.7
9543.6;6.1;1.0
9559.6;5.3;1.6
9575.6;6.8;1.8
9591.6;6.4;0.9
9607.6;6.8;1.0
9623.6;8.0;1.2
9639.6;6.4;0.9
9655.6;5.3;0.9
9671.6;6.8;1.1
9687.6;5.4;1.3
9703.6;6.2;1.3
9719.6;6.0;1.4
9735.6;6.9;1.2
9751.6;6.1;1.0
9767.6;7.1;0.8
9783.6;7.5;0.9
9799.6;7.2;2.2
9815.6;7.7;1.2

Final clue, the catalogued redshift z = 0.30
